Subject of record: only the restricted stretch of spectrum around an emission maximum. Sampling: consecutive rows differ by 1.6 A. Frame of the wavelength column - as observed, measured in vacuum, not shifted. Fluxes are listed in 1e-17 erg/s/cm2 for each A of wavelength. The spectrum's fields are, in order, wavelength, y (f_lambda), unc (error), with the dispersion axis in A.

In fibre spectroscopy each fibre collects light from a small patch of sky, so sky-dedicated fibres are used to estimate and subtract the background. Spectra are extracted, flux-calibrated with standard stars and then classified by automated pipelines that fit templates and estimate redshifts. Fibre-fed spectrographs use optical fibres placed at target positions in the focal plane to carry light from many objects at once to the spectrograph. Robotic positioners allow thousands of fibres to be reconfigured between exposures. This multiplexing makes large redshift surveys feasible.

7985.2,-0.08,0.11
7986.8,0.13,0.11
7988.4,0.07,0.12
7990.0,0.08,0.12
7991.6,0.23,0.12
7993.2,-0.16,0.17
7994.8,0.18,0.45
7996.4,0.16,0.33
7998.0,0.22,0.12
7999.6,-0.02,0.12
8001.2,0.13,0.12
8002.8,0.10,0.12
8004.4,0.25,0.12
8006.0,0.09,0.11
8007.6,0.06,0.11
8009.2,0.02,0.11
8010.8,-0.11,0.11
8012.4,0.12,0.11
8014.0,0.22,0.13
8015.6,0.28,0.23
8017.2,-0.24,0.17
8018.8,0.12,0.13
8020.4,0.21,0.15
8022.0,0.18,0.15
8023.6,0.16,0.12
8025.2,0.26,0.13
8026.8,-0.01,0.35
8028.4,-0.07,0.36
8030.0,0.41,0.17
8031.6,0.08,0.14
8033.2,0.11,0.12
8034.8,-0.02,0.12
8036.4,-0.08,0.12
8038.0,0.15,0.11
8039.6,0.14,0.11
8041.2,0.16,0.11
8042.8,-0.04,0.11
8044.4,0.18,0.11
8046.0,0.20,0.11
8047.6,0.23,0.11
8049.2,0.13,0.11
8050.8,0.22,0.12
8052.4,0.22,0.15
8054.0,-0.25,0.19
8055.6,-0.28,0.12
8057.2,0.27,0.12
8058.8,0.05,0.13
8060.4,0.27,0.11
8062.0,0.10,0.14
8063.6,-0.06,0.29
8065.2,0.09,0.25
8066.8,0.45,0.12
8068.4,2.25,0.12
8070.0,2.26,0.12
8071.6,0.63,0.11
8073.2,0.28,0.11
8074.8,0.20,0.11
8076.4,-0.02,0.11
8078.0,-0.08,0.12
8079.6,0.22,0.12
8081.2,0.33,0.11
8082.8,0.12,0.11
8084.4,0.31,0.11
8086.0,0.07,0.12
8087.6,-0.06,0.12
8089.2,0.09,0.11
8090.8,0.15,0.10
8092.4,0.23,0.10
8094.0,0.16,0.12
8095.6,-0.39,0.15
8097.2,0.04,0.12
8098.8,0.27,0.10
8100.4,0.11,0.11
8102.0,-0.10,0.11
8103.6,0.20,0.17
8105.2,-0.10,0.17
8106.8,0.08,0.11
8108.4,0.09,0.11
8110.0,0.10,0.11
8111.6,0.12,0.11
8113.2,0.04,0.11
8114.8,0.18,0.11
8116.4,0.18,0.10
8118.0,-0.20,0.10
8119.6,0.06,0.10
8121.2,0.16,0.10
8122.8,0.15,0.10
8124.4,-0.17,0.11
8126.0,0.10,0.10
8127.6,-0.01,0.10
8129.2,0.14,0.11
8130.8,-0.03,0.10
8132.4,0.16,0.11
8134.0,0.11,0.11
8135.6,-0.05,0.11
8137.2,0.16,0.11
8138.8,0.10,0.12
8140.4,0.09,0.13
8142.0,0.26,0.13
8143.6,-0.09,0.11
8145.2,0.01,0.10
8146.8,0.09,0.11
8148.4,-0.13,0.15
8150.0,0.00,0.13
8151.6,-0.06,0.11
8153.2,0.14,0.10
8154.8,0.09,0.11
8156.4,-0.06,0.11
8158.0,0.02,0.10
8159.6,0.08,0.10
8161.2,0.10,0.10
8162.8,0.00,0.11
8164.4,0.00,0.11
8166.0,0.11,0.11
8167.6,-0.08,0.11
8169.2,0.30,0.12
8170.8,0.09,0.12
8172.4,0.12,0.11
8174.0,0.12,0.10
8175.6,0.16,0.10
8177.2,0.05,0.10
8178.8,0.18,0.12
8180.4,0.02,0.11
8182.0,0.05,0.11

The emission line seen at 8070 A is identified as H-alpha 6563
